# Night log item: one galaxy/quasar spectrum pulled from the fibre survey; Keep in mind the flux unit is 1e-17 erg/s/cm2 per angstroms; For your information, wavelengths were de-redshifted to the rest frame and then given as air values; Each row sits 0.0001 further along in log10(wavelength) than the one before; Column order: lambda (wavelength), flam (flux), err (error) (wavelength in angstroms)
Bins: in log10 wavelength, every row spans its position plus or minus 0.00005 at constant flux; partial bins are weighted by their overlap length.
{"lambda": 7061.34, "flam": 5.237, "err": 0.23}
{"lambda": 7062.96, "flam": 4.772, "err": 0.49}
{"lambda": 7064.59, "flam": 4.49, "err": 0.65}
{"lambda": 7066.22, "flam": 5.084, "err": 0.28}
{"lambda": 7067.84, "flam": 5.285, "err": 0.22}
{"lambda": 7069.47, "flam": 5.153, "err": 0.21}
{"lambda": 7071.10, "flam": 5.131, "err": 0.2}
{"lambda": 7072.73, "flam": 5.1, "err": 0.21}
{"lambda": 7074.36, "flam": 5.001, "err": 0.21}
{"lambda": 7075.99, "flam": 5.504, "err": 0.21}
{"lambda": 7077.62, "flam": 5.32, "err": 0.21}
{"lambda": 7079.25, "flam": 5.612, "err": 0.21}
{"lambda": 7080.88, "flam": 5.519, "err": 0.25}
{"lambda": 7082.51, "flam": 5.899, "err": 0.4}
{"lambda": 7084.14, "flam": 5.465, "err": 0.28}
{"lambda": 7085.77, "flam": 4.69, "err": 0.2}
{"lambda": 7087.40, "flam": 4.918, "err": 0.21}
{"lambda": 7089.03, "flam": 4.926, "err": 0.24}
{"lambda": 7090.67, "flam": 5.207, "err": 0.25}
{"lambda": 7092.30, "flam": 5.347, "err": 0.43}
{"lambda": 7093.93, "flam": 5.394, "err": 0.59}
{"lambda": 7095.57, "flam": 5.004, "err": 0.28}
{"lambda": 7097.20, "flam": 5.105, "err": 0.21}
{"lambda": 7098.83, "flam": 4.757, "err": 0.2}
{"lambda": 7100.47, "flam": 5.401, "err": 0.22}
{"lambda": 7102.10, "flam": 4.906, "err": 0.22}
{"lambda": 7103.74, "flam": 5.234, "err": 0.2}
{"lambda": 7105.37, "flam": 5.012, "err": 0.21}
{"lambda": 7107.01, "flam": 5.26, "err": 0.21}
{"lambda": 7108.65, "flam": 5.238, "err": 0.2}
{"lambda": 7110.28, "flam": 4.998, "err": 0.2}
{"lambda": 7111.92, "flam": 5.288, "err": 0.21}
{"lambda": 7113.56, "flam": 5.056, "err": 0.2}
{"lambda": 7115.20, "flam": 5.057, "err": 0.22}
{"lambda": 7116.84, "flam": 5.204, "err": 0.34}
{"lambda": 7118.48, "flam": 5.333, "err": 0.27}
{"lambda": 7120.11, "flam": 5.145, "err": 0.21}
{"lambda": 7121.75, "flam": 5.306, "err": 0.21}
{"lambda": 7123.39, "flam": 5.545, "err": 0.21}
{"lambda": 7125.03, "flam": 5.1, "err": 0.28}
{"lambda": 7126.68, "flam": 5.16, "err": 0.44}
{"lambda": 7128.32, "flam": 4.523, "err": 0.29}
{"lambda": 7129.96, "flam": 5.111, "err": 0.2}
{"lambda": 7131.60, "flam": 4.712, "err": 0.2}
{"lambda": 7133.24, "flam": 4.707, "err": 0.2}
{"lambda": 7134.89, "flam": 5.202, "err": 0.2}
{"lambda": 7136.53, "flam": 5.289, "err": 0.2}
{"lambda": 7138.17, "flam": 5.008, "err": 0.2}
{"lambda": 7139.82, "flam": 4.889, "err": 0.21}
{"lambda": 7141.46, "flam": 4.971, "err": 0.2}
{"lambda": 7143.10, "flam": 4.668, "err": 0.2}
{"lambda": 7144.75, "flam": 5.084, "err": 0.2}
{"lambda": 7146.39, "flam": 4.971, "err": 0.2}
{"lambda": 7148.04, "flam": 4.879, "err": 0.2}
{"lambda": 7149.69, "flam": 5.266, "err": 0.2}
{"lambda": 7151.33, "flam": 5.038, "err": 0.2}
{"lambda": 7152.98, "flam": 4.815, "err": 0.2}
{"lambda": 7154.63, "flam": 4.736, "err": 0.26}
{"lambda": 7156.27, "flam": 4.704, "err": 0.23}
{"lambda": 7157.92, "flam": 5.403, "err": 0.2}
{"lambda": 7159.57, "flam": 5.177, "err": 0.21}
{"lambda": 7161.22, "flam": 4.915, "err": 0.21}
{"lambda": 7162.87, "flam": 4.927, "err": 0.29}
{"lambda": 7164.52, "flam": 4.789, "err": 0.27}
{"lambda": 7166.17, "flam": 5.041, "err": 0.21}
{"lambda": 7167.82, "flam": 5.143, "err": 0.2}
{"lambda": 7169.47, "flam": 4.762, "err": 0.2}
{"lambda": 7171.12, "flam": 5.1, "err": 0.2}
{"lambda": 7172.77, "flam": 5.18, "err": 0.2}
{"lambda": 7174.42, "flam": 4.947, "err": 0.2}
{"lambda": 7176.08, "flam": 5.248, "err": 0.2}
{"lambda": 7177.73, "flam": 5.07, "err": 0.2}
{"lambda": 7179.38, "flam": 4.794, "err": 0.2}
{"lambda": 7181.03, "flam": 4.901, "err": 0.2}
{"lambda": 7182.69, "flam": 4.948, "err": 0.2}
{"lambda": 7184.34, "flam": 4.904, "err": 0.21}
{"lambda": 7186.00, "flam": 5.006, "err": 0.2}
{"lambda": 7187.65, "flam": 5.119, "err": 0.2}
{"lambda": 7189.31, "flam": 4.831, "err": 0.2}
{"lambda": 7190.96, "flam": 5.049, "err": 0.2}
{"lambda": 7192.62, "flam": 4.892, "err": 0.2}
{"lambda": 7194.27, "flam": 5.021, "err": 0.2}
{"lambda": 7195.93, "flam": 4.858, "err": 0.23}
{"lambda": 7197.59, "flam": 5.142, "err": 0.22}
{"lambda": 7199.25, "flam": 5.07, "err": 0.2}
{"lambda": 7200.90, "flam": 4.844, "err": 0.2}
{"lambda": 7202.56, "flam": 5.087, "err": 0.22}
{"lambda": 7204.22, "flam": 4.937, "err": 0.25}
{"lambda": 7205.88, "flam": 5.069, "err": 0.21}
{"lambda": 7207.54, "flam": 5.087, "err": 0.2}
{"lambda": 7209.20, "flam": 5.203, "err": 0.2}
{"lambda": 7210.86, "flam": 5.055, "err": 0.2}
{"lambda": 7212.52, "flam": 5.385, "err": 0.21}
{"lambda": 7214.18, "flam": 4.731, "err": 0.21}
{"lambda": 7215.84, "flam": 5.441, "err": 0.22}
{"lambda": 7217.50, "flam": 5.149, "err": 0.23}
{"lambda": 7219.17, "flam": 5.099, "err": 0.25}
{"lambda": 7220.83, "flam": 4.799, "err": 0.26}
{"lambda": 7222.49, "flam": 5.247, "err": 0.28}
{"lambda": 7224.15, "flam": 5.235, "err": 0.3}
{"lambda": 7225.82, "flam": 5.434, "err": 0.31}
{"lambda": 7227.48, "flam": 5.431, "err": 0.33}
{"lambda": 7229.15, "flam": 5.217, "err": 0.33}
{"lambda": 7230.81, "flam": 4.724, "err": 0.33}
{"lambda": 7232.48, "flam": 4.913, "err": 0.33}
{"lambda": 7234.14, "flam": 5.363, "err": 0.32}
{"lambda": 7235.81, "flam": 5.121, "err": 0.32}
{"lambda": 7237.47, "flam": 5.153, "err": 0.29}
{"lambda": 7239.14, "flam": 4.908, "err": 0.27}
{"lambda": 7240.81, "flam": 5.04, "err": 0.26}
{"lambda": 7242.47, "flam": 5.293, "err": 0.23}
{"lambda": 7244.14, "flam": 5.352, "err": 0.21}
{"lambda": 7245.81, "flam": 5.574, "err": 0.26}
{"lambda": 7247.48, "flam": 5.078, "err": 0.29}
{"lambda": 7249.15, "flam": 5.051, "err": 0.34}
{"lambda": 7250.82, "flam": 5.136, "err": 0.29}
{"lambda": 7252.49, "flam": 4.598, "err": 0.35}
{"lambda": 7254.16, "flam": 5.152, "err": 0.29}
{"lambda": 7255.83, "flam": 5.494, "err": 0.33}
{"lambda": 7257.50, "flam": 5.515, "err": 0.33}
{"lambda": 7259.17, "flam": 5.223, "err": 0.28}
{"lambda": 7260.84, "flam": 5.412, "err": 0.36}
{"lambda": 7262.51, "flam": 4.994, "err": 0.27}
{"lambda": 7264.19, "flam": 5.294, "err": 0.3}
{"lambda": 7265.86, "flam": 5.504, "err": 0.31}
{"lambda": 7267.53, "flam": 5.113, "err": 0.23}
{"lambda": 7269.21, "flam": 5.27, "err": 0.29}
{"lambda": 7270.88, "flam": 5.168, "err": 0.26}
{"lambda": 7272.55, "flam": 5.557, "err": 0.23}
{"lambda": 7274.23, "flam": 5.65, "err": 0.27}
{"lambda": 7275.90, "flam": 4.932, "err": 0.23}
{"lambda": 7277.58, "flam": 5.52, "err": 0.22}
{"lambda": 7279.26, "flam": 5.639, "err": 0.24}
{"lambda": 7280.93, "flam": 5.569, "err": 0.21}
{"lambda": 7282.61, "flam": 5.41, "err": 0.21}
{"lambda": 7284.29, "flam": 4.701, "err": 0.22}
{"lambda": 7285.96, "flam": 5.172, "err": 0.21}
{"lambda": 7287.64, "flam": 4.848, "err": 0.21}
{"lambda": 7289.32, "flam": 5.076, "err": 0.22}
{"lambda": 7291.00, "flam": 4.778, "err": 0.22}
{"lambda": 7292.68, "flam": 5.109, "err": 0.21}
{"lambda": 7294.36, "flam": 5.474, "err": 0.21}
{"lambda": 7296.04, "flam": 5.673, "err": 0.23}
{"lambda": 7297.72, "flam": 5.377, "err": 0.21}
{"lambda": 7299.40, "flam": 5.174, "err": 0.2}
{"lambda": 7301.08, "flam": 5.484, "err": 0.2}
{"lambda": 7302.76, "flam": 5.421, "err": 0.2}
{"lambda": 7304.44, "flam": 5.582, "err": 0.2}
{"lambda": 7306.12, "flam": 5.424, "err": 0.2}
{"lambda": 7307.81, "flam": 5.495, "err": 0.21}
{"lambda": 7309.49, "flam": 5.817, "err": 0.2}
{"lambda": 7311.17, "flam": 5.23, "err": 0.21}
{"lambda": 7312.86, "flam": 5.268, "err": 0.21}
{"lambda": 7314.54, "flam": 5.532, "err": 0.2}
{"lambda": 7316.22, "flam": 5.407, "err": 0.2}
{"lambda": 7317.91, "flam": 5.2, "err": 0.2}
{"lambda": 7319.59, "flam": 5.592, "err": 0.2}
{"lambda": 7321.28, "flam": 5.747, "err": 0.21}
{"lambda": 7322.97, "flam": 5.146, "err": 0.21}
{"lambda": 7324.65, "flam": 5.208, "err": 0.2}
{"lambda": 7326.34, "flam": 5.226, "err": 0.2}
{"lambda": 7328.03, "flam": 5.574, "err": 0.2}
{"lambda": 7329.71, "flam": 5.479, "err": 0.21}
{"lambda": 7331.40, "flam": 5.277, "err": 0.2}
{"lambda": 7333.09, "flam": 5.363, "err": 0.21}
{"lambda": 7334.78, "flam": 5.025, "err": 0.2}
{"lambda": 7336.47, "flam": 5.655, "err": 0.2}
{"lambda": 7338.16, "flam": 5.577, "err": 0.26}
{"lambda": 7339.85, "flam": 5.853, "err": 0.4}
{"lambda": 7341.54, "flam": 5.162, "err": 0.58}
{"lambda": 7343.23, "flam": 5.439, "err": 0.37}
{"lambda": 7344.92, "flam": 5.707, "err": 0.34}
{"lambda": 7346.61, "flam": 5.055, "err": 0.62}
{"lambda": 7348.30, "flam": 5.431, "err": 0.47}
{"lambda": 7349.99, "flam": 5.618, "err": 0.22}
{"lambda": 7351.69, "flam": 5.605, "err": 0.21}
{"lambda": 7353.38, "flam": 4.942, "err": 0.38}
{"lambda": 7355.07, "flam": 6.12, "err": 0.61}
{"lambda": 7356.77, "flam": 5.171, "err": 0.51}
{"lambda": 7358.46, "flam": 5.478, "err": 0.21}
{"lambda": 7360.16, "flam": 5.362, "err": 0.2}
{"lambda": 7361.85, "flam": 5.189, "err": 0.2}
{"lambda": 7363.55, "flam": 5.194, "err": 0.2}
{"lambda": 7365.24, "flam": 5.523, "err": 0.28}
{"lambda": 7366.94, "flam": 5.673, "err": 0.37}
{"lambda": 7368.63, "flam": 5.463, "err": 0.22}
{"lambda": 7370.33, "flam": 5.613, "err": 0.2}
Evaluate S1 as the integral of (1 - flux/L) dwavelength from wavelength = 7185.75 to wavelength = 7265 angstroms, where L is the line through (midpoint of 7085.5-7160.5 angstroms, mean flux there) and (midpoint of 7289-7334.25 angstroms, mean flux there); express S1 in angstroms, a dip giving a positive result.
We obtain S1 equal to 1.7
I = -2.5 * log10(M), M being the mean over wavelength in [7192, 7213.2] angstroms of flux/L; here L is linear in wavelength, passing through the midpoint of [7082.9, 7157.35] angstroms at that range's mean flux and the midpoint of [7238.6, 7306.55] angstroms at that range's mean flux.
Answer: 0.026 mag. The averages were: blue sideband 5.06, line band 5.05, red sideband 5.26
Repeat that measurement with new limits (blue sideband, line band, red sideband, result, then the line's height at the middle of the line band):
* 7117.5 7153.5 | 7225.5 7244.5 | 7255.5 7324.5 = 0.02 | 5.23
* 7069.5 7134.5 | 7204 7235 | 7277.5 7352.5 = 0.03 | 5.28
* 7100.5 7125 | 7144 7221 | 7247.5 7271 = 0.04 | 5.2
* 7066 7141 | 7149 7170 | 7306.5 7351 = 0.05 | 5.22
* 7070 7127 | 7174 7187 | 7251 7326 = 0.06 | 5.25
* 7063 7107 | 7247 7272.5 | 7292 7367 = 0.03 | 5.35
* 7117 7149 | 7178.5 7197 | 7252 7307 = 0.04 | 5.13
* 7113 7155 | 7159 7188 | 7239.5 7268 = 0.02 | 5.09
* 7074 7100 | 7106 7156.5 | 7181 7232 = 0.03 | 5.17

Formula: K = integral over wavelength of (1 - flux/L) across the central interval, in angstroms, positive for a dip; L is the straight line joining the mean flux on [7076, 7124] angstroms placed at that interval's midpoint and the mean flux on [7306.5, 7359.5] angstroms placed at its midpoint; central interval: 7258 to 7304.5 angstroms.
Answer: 0.8 angstroms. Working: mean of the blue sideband 5.22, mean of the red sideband 5.43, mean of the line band 5.29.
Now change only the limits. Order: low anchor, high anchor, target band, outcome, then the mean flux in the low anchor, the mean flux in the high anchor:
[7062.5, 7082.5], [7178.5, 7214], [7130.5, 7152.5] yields 0.5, 5.2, 5.01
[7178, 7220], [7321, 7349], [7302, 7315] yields -0.3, 5.03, 5.4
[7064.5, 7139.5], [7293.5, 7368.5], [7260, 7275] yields 0.1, 5.15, 5.43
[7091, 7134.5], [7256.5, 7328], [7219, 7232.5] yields 0.3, 5.11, 5.33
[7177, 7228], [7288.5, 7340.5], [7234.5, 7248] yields -0.1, 5.06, 5.39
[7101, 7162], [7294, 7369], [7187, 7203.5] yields 0.6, 5.05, 5.43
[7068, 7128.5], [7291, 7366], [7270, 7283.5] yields -0.2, 5.19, 5.41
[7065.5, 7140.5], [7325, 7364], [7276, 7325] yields 0.2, 5.15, 5.41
